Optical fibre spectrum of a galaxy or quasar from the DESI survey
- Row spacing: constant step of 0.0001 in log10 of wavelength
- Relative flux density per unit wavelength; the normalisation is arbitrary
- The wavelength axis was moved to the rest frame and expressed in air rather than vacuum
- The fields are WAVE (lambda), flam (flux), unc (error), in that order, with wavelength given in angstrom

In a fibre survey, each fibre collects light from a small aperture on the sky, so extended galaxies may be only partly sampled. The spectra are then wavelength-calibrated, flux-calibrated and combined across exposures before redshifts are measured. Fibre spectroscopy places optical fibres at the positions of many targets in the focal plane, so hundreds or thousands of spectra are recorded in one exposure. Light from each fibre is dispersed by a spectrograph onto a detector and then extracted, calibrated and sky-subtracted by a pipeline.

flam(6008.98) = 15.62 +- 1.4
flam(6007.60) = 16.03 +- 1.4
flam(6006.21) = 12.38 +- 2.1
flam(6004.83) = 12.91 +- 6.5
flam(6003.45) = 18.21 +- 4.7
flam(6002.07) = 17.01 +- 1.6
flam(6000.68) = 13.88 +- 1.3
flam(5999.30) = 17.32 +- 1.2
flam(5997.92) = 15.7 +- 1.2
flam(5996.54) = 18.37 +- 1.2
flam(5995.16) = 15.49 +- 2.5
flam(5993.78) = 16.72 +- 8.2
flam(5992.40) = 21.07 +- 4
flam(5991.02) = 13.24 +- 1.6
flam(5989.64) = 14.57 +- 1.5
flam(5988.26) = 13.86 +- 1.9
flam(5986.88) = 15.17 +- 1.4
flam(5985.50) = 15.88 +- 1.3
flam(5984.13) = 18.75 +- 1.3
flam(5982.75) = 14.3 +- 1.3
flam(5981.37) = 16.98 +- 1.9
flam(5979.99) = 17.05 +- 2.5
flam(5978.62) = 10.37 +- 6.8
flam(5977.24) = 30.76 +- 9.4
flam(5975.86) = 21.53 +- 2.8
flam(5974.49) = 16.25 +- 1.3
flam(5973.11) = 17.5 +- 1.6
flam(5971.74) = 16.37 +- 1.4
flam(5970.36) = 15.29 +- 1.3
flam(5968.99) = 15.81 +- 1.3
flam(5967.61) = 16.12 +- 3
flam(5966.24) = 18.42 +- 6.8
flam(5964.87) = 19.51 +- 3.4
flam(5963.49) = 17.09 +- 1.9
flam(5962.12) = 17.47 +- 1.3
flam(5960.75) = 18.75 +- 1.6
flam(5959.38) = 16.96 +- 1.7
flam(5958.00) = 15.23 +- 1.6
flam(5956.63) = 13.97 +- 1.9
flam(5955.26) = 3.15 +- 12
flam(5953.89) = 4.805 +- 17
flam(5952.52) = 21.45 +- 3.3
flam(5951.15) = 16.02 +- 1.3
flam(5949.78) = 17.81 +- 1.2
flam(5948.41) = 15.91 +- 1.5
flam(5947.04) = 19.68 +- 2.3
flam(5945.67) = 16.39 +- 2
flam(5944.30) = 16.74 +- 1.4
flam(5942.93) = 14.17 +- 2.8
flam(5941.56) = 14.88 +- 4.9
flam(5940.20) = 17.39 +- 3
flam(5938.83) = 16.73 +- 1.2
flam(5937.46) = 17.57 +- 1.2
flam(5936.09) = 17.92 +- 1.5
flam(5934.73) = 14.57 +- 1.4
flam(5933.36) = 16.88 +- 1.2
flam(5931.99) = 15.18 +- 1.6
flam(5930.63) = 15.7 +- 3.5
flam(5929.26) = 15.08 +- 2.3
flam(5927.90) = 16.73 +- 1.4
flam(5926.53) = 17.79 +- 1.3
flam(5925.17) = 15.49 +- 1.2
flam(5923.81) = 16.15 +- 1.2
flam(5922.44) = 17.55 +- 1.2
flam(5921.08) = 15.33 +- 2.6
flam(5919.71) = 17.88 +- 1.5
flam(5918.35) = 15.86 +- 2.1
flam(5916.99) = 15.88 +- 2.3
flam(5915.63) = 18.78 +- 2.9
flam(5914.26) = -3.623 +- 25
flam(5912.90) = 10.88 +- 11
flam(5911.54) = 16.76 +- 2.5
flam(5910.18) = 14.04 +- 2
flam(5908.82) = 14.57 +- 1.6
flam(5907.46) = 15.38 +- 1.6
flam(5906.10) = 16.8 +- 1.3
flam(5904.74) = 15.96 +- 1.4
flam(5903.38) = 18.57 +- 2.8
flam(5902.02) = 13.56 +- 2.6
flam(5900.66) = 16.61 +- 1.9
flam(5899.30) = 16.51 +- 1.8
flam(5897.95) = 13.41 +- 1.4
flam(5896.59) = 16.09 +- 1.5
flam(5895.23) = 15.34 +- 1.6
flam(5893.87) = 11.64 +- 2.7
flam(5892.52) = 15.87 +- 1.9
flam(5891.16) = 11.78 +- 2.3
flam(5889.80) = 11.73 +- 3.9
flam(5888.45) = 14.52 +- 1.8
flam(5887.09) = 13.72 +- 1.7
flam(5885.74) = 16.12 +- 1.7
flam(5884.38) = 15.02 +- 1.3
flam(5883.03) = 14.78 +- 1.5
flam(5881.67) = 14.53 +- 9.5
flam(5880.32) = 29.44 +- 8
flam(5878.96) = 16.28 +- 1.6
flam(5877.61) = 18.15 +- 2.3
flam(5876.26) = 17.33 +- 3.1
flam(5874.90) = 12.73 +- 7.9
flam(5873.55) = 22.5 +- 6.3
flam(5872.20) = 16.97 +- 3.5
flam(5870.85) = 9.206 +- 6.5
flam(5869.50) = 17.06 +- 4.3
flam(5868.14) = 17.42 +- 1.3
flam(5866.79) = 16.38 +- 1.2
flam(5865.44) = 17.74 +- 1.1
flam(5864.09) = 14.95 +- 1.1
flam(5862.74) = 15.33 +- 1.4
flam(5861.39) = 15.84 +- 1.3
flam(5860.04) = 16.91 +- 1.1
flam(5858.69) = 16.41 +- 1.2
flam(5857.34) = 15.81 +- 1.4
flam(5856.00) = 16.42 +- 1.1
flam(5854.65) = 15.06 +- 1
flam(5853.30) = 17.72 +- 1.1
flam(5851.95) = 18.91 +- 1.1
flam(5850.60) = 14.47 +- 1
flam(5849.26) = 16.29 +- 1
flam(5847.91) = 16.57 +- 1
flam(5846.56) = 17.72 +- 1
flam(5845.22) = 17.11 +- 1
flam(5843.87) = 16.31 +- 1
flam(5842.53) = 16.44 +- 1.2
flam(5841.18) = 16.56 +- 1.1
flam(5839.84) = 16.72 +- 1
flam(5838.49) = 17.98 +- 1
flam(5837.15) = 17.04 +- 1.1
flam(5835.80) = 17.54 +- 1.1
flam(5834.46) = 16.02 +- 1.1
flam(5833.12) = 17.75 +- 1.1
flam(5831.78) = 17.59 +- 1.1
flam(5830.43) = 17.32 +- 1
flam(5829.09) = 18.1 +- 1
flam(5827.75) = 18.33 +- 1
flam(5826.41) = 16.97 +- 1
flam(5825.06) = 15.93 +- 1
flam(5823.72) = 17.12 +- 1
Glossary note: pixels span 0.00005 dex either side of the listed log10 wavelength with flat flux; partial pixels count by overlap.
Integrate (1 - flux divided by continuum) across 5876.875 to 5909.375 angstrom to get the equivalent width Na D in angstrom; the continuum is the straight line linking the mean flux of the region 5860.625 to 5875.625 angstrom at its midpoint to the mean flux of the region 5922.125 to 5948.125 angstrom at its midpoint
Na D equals 1.0 angstrom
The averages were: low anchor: 16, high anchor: 16.4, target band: 15.7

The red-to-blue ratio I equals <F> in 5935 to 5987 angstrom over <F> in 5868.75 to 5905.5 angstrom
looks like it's 1.0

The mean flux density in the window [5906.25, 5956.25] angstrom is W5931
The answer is 15.1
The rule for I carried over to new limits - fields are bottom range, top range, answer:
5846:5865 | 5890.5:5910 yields 0.93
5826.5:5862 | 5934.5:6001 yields 0.97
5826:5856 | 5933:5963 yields 0.92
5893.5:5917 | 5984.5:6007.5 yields 1.11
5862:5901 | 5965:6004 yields 1.07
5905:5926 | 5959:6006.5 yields 1.15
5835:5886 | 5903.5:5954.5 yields 0.93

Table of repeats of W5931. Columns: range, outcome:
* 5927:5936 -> 15.9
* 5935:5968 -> 16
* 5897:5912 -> 15.6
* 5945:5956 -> 14.4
